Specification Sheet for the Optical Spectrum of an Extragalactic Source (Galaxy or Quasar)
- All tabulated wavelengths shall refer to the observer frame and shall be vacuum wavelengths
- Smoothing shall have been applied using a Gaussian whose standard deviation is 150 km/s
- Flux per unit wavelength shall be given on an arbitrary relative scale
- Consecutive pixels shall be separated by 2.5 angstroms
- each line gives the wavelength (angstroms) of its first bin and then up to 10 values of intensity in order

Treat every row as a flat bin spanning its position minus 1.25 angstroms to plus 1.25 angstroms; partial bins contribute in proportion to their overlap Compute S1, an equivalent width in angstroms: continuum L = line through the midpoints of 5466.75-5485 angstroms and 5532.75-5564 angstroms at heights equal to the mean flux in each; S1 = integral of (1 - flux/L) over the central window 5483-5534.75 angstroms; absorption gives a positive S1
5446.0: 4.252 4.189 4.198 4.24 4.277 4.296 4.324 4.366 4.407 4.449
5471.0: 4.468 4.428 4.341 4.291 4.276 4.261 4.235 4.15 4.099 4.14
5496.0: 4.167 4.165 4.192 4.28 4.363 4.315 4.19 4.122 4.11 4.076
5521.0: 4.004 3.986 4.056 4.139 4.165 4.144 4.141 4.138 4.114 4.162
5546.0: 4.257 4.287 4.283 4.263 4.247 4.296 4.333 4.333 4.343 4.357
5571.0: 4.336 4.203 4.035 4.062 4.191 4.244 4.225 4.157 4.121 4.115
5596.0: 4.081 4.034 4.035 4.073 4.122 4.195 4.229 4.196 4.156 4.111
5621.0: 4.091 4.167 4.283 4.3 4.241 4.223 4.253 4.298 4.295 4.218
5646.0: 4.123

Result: 1.70 angstroms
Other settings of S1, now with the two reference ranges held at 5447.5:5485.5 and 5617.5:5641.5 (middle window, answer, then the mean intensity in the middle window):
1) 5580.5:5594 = 0.2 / 4.18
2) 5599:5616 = 0.4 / 4.14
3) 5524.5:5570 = 0.5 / 4.22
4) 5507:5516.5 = 0.2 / 4.19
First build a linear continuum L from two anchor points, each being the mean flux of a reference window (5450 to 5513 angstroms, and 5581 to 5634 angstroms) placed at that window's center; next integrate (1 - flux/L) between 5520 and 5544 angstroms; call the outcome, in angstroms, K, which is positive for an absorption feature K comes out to 0.7 angstroms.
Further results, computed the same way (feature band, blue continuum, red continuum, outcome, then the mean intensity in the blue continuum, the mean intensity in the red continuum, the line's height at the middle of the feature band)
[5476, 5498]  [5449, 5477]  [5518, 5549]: 0.3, 4.34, 4.13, 4.27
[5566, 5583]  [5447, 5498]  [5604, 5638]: 0.0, 4.28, 4.2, 4.22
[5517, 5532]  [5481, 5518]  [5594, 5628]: 0.4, 4.2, 4.14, 4.19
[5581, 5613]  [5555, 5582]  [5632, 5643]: 0.9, 4.25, 4.26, 4.26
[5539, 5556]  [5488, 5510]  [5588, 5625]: -0.2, 4.21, 4.13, 4.17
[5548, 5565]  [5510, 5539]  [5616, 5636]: -0.6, 4.1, 4.2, 4.14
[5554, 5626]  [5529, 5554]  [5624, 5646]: 0.7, 4.19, 4.25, 4.22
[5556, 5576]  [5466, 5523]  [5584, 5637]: -0.5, 4.23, 4.16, 4.19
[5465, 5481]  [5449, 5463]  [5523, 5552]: -0.5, 4.27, 4.16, 4.25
